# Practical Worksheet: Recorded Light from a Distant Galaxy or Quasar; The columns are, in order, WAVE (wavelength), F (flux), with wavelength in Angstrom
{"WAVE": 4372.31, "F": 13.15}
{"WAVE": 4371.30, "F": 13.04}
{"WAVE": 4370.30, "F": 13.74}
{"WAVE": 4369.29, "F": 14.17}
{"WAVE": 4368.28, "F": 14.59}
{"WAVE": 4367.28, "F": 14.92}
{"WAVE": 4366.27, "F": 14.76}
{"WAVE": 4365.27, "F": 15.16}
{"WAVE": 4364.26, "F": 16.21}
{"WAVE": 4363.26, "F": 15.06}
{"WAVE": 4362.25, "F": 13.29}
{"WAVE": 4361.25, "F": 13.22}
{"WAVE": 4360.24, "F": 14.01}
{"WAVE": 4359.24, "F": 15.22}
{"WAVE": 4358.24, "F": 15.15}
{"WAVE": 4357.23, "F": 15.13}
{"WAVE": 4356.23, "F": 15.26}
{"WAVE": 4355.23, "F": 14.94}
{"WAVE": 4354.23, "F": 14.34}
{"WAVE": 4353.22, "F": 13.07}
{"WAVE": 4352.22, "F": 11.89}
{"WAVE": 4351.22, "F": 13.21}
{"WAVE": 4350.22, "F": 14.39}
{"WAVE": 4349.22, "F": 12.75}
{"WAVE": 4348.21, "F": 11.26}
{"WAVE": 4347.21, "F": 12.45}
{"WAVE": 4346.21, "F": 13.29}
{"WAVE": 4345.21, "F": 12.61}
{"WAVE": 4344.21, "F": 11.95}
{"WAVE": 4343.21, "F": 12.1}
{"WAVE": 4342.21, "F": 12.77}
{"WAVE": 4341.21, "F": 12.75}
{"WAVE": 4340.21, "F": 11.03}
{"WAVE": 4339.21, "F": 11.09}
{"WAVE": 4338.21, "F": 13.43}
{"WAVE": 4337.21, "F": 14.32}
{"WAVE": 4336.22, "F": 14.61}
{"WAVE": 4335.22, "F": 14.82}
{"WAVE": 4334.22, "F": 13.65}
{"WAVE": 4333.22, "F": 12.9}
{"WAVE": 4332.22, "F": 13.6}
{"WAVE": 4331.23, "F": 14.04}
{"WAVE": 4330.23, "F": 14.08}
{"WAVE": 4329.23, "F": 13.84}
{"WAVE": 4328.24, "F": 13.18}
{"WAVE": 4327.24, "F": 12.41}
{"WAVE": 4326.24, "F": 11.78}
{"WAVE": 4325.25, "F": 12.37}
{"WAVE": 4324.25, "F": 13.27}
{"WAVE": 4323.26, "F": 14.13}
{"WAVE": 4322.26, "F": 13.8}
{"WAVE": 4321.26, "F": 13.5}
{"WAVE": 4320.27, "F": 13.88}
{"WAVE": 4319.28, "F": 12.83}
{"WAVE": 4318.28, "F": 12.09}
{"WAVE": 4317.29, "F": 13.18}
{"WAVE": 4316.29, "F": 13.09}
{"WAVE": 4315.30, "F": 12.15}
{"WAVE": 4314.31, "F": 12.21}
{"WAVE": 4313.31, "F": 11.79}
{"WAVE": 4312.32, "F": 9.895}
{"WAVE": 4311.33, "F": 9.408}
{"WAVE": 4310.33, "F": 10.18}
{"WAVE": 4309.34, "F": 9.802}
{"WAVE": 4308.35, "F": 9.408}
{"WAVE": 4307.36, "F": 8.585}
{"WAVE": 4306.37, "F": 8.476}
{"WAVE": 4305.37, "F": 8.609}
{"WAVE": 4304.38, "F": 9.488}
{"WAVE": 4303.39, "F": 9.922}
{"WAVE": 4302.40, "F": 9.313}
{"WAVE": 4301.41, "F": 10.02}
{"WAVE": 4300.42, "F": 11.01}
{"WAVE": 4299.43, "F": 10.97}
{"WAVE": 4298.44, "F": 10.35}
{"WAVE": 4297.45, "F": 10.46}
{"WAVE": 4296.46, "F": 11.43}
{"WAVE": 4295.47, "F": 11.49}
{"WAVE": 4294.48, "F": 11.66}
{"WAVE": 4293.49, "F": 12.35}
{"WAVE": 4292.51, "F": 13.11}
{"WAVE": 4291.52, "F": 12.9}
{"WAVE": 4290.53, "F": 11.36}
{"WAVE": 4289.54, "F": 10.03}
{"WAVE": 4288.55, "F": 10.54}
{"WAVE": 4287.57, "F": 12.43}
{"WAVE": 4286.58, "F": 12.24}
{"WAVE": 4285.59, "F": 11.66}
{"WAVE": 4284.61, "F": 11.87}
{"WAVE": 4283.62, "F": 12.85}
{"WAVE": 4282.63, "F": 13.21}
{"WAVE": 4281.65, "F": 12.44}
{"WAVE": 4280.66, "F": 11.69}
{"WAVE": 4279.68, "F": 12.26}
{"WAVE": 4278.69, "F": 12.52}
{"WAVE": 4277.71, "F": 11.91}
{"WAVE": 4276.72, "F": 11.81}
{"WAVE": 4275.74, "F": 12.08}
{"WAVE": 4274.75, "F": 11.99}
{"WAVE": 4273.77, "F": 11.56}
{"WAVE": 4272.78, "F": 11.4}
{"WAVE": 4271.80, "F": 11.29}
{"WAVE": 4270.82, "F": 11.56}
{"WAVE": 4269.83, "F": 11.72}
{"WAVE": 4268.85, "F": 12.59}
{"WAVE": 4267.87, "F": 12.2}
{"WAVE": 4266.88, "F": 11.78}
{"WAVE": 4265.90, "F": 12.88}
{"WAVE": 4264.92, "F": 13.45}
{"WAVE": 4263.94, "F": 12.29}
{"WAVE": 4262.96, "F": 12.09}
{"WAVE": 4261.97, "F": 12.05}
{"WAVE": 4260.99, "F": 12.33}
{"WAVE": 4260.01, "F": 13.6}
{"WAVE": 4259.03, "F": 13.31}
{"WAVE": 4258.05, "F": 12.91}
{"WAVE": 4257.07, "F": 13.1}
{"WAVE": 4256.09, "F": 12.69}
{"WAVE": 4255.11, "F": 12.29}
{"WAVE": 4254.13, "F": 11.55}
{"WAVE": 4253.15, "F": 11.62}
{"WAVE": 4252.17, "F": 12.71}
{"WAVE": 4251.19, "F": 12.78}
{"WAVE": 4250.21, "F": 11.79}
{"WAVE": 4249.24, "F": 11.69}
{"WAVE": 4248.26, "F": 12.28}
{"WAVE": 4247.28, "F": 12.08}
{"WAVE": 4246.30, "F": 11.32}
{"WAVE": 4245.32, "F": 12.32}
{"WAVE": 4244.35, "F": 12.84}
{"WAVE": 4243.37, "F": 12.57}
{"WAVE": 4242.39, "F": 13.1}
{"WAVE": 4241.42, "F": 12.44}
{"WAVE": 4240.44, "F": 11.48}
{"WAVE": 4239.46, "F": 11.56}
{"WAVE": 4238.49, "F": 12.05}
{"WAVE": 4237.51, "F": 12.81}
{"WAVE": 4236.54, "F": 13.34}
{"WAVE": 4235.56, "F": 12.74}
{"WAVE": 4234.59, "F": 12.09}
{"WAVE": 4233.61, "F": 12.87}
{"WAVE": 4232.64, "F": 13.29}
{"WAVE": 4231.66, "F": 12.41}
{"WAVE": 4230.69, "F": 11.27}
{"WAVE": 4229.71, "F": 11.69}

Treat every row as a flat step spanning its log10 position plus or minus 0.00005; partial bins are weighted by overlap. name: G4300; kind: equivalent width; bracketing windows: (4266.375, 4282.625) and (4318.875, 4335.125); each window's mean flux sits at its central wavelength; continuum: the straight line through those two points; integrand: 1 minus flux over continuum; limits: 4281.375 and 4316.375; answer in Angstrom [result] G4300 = 4.48 Angstrom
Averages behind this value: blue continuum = 12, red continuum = 13.4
